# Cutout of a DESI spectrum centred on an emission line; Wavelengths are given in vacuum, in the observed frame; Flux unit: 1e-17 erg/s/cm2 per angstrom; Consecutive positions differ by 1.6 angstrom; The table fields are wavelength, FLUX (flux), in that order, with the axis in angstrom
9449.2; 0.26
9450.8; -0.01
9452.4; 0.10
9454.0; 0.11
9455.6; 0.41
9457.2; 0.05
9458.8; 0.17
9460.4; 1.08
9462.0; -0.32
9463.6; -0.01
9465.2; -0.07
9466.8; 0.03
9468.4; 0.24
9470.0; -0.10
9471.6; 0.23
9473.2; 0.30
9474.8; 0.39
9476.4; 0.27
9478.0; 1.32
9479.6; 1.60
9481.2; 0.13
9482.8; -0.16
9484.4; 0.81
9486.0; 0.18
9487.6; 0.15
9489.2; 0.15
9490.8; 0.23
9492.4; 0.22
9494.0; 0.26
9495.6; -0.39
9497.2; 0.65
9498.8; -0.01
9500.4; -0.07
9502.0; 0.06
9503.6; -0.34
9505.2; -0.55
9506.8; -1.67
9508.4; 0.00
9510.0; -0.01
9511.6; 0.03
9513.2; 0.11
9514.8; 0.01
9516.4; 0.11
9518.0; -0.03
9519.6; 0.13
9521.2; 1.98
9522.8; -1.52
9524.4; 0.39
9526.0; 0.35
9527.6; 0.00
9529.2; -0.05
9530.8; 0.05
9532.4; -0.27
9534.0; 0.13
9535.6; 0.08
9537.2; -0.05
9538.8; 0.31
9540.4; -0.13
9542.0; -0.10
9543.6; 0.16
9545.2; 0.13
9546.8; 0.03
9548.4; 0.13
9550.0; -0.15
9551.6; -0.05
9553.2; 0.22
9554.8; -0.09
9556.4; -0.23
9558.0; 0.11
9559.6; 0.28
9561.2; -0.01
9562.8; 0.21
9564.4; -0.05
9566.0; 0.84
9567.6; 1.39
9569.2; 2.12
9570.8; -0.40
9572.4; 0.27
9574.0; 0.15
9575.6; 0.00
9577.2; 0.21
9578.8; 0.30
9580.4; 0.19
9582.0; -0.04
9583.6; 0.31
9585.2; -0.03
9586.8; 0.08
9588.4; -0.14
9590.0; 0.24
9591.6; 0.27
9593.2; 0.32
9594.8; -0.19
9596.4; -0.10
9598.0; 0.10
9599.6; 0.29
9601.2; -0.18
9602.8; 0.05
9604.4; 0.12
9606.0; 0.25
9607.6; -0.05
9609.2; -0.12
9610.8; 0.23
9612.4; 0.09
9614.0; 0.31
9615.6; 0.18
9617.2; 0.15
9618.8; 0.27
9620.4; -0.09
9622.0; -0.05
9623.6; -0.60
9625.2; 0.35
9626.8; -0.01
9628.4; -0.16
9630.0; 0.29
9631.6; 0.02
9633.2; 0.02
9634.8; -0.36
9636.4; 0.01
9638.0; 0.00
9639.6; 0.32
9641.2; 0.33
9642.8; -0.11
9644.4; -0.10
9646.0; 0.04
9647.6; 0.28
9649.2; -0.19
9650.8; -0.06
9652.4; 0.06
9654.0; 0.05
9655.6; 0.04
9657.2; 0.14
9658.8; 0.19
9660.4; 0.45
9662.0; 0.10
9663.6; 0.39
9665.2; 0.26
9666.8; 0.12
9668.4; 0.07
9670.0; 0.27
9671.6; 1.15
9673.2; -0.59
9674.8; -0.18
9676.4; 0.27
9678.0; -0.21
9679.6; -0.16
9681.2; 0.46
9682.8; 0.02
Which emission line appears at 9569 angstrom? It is [O III]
